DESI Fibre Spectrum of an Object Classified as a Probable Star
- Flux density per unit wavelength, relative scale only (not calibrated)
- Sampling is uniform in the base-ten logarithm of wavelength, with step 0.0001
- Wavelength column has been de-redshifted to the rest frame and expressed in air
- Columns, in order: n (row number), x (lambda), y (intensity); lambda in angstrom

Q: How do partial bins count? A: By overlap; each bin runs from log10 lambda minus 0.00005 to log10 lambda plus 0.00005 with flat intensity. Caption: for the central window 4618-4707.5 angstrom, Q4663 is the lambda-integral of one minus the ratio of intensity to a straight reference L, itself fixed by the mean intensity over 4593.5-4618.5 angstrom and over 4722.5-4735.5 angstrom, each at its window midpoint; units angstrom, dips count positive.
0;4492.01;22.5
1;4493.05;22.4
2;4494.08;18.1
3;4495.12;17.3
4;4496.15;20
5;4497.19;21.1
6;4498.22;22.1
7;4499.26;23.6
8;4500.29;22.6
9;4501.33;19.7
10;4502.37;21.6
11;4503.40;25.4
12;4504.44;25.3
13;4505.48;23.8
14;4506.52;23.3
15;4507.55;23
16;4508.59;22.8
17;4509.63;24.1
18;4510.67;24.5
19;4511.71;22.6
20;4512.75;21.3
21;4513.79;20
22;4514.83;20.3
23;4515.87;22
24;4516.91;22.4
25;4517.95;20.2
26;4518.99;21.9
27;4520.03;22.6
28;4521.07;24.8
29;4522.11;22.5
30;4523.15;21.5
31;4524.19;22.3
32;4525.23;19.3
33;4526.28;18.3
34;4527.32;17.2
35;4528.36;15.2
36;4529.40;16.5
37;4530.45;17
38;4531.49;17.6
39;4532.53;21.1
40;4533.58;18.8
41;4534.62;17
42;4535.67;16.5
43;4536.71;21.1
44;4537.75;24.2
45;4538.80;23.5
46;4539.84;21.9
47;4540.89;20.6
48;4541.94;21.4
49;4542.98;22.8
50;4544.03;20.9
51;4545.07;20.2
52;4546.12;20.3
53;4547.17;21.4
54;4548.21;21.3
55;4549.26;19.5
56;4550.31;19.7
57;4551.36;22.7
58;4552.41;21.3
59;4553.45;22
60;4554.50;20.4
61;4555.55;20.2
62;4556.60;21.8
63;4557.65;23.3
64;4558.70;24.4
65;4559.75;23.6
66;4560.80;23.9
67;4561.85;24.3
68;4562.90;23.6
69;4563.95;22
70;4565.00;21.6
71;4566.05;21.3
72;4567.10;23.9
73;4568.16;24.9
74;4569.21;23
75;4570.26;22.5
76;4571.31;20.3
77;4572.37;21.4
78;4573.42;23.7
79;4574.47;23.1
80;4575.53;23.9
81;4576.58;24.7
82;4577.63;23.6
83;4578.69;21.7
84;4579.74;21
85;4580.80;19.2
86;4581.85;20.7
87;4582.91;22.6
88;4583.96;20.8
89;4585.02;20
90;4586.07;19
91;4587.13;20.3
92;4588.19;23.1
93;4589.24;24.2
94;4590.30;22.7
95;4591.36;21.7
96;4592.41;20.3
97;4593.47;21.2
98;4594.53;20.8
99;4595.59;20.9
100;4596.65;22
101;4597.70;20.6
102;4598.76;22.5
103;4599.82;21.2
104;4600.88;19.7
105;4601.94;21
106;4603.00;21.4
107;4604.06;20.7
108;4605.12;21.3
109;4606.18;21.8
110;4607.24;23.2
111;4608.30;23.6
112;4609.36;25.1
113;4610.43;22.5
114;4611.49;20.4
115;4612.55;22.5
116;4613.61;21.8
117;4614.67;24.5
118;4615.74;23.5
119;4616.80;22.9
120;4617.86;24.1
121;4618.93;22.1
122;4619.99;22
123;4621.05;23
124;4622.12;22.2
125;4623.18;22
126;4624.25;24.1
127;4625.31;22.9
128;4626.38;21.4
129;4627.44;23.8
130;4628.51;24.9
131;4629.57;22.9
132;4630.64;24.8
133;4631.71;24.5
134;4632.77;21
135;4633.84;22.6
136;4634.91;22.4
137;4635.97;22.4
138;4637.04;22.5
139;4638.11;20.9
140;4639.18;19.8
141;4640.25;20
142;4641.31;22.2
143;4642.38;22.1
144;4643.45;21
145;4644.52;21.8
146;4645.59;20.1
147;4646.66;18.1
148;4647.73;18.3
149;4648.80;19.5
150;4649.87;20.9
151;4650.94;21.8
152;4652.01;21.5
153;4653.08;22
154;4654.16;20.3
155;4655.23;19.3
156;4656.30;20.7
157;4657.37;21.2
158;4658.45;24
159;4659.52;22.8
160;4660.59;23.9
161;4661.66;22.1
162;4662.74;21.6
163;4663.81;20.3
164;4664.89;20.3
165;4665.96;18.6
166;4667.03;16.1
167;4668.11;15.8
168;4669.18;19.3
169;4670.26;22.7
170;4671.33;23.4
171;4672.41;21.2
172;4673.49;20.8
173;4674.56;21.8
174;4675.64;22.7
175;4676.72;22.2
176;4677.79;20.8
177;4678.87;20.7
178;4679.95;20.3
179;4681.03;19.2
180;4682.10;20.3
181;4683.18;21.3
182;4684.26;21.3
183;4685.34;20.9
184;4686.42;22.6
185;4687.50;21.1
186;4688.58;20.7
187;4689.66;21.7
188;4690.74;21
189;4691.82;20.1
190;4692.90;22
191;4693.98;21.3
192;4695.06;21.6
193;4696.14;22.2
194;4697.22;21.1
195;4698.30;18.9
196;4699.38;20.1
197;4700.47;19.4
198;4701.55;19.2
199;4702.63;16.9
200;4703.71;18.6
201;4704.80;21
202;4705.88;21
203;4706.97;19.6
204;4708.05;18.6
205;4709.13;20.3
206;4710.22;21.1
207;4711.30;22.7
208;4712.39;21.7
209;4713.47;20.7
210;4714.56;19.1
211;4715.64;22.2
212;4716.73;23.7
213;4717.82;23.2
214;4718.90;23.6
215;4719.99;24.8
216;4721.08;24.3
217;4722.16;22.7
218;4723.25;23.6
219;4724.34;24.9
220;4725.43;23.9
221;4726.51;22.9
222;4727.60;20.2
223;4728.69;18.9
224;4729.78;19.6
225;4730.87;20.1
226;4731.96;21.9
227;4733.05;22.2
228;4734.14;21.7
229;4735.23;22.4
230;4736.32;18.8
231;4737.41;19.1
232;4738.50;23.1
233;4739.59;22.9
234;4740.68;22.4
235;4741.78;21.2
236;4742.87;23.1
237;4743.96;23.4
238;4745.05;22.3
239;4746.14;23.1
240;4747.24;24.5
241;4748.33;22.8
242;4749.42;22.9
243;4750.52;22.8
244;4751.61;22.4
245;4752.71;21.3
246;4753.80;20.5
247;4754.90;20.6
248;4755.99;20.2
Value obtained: 3.20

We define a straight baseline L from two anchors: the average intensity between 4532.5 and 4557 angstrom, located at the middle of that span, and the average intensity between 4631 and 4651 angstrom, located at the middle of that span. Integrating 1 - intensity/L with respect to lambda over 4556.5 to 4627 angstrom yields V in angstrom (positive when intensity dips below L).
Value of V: -4.2 angstrom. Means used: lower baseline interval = 20.8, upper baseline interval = 21.2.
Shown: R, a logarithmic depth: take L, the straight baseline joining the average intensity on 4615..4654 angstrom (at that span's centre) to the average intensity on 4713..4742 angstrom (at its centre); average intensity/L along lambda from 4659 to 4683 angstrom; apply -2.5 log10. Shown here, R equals 0.062 mag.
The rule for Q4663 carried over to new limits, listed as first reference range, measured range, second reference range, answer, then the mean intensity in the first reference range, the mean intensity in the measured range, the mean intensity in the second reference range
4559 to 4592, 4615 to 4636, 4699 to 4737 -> -0.98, 22.3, 23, 21.3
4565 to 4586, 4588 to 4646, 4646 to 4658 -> -2.84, 22.1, 22.2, 20.3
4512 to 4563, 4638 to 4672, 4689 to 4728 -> 0.88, 20.9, 20.7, 21.4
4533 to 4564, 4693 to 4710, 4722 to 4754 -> 1.46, 21.5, 20.1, 22.1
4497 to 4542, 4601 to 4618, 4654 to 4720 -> -1.10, 21.2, 22.4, 20.9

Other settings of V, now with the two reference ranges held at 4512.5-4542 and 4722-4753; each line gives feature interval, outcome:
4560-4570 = -1.24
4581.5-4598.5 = -0.41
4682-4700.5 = 0.57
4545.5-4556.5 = -0.23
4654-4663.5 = -0.16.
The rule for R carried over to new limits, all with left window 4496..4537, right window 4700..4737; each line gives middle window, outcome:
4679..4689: 0.02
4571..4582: -0.05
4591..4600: 0.00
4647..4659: 0.02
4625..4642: -0.06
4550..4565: -0.06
